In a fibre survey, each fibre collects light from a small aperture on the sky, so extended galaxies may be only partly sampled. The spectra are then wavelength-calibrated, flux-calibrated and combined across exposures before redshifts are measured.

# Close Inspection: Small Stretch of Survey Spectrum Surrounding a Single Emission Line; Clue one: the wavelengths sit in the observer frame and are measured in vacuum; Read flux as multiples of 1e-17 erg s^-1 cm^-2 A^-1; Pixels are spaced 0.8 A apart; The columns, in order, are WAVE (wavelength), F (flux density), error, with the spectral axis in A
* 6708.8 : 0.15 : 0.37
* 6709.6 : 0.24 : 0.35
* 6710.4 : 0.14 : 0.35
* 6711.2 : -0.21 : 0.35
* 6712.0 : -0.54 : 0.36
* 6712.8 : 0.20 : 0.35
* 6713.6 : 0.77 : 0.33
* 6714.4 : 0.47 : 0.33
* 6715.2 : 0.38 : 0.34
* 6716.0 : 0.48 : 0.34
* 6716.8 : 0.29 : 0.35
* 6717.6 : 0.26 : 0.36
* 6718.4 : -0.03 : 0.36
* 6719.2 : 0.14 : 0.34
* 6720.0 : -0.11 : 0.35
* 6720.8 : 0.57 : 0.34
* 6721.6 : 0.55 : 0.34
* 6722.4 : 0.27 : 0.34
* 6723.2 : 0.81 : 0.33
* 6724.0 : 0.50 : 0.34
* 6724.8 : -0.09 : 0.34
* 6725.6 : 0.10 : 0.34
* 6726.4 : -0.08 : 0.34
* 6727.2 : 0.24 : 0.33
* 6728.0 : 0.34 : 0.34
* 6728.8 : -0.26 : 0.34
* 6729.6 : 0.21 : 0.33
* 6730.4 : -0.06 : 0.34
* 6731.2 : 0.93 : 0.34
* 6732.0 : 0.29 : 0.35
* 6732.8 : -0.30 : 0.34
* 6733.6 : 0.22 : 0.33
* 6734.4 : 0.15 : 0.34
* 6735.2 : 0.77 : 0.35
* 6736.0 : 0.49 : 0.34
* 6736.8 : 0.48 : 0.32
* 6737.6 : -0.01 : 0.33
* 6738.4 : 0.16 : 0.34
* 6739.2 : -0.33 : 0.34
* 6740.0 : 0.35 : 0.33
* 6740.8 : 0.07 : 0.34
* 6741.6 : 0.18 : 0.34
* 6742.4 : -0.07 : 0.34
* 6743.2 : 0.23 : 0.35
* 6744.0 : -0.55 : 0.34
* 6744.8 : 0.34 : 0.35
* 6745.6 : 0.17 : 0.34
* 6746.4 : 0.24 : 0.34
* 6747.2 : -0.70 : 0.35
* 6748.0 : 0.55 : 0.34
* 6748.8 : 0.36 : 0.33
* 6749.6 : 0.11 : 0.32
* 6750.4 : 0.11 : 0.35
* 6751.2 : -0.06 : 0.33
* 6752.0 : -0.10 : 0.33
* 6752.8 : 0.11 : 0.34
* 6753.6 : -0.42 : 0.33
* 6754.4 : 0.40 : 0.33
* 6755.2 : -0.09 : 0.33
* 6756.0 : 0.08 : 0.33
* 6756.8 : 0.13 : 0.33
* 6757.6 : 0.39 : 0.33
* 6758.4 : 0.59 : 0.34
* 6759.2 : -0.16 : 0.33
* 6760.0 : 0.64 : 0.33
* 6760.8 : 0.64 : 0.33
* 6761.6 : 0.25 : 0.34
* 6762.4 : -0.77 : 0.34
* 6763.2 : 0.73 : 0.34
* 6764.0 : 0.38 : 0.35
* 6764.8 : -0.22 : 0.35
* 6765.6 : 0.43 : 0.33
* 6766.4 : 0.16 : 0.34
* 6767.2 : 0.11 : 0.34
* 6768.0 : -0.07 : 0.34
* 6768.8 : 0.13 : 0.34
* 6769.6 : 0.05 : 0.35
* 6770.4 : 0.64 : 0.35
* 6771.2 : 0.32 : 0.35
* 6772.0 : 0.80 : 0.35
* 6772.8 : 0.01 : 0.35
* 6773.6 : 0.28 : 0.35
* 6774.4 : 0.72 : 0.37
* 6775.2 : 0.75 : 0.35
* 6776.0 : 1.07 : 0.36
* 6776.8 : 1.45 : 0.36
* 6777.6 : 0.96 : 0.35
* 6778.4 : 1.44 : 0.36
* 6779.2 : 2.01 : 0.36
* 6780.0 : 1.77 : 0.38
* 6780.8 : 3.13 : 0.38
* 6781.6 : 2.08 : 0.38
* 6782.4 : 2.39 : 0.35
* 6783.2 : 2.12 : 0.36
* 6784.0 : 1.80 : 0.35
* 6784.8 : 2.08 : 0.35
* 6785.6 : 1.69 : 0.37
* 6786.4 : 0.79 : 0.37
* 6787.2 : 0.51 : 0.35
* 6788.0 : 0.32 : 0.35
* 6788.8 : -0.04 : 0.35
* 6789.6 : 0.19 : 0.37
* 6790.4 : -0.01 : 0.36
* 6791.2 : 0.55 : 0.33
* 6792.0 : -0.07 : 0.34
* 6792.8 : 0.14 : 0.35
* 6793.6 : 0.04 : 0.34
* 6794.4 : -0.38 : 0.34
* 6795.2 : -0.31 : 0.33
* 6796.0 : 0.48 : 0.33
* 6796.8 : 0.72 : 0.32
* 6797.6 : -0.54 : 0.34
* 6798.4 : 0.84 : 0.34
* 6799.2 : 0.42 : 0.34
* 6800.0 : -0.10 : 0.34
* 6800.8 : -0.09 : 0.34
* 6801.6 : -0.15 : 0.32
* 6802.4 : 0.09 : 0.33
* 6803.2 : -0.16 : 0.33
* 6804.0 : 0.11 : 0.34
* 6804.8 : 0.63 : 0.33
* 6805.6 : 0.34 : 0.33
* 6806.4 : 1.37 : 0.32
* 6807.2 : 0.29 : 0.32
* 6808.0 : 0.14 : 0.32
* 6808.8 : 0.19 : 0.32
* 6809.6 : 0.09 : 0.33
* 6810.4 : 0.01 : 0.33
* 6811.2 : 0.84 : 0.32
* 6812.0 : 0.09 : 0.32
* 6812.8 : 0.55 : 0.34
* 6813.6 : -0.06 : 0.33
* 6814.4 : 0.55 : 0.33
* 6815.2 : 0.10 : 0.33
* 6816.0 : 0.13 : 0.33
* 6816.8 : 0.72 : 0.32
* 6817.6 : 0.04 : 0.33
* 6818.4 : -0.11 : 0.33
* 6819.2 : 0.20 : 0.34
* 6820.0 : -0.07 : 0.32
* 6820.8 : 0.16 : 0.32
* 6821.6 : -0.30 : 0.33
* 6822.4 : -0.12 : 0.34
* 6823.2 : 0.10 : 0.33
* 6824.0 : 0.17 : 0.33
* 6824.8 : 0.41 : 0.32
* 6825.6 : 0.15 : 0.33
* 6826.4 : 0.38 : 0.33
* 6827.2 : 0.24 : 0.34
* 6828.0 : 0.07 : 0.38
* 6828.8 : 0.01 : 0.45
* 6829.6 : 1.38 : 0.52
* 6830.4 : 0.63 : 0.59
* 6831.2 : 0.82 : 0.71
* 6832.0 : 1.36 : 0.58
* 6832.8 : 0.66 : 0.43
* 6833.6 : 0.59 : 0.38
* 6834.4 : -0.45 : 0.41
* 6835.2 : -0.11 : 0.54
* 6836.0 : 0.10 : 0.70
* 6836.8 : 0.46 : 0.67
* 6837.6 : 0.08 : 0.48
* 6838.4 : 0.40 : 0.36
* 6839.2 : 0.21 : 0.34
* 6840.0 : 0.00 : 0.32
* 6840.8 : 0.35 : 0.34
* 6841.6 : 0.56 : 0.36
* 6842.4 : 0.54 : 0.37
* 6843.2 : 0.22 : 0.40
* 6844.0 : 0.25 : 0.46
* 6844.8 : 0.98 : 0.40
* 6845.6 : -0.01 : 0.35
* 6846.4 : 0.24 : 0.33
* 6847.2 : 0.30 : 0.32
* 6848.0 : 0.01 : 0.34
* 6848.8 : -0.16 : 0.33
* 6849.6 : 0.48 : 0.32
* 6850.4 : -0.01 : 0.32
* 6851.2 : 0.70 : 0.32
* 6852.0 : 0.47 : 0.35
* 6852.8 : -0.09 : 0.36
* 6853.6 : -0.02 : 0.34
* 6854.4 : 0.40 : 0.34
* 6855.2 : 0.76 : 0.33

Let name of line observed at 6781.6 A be [O II]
